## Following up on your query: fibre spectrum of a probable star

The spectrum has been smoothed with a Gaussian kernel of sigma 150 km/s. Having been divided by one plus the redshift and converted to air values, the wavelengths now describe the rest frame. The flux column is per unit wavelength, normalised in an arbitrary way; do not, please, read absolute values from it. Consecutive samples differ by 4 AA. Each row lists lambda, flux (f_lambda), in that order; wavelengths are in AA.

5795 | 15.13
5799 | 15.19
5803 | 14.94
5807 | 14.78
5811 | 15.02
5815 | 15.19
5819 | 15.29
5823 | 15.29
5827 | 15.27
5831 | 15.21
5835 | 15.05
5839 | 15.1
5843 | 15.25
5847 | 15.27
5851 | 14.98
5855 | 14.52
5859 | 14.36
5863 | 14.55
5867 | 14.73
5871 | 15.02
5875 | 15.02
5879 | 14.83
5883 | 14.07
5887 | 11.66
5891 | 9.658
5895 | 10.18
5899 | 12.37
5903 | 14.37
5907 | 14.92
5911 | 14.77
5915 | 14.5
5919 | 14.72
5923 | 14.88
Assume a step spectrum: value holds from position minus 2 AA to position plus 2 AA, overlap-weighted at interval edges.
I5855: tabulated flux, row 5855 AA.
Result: 14.52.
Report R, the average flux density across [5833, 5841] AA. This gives 15.1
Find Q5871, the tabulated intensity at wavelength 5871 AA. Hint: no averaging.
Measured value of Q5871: 15.02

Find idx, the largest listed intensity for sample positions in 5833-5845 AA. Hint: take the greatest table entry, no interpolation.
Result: 15.25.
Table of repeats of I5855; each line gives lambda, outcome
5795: 15.13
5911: 14.77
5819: 15.29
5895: 10.18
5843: 15.25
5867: 14.73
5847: 15.27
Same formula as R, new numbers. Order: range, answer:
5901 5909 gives 14.6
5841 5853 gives 15.2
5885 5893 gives 10.7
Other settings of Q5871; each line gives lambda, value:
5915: 14.5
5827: 15.27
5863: 14.55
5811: 15.02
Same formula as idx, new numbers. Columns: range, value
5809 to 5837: 15.29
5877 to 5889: 14.83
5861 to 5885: 15.02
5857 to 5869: 14.73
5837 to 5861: 15.27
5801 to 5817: 15.19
